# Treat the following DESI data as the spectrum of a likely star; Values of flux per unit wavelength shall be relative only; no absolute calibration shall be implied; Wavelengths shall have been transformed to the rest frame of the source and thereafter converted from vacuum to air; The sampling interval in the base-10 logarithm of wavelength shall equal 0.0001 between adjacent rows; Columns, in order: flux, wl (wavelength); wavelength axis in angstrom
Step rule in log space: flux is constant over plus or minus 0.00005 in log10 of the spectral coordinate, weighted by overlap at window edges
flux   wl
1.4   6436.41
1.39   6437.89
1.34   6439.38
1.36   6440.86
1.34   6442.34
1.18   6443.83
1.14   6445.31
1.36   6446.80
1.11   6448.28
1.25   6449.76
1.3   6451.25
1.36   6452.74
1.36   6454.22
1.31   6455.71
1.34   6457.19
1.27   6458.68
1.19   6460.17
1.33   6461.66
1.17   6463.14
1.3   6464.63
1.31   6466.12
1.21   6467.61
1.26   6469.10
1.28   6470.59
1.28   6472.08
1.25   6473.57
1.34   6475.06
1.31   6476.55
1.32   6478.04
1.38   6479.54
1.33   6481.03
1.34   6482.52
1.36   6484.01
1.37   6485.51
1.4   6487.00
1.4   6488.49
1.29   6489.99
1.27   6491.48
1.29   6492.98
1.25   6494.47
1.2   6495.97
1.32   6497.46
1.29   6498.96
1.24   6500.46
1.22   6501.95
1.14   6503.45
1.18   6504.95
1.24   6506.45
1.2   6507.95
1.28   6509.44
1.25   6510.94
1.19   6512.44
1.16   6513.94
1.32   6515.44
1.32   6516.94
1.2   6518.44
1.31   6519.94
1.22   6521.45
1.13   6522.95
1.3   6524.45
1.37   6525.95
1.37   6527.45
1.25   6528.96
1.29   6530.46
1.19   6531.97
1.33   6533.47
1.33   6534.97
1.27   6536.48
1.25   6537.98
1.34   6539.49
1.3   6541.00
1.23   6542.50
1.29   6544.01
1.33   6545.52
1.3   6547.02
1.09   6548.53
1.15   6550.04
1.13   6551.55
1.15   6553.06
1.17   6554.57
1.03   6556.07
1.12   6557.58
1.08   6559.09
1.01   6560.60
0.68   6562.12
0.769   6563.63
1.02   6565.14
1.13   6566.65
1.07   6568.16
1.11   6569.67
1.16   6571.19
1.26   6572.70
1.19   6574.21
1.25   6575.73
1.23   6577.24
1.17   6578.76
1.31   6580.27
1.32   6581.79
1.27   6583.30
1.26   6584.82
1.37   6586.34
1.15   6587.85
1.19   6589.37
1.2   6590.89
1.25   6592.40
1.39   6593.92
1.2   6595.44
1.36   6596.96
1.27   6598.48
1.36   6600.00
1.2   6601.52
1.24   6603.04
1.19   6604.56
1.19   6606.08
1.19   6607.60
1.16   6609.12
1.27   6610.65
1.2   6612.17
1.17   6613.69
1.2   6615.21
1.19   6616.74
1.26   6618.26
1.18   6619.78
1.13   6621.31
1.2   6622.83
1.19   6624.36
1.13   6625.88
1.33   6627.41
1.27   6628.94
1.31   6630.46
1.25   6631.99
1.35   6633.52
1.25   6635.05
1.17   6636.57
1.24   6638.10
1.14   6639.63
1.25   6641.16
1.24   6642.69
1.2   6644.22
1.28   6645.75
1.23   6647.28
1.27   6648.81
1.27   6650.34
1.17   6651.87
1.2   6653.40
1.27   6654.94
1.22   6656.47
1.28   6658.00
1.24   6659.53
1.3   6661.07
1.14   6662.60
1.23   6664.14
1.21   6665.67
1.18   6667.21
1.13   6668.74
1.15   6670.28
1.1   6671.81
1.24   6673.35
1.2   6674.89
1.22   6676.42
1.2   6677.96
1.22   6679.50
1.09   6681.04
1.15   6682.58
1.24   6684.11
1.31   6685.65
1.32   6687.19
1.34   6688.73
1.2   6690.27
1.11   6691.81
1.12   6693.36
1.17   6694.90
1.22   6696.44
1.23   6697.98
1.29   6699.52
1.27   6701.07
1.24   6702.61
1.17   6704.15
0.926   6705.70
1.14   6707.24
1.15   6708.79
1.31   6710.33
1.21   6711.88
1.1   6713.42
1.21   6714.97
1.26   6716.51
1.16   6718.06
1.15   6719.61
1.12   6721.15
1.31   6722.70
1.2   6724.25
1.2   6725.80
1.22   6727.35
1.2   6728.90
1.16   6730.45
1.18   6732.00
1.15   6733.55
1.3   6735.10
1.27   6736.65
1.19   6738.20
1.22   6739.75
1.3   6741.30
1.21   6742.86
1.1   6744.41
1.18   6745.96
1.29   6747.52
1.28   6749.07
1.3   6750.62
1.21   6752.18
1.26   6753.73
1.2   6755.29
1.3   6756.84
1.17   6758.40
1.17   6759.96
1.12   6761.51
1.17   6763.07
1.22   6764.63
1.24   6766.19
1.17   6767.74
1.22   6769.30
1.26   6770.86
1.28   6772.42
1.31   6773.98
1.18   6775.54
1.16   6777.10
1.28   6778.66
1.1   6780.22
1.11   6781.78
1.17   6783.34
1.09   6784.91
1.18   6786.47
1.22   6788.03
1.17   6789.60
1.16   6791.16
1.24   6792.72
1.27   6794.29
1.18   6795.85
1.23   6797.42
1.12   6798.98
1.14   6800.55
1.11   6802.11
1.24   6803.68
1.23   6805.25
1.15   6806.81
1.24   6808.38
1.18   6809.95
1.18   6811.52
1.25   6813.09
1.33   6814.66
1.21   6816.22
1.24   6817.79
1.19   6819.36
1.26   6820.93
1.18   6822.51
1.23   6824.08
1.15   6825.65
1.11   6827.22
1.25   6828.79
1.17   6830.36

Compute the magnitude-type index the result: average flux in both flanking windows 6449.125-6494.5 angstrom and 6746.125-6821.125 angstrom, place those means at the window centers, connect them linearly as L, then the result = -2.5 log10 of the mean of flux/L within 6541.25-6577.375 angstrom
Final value 0.14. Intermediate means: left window 1.3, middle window 1.12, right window 1.21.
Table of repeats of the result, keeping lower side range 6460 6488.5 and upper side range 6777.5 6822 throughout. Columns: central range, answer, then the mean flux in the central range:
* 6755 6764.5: 0.02 mag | 1.19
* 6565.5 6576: 0.10 mag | 1.16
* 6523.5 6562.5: 0.06 mag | 1.21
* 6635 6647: 0.03 mag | 1.22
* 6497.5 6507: 0.06 mag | 1.22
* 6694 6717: 0.03 mag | 1.19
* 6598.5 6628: 0.04 mag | 1.21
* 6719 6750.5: 0.00 mag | 1.21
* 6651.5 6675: 0.03 mag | 1.2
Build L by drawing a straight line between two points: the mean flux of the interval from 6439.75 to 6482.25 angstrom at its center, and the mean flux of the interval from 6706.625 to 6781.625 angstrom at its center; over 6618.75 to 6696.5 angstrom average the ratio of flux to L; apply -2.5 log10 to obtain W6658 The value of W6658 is 0.01 mag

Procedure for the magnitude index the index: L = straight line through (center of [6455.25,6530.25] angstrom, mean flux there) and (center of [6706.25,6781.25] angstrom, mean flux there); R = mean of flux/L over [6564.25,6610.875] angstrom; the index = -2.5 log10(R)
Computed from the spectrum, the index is 0.03 mag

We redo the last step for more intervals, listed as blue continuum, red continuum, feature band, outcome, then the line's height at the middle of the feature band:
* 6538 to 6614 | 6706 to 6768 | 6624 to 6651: -0.04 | 1.2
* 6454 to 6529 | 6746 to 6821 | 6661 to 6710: 0.03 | 1.23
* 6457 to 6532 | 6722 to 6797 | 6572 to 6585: 0.00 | 1.25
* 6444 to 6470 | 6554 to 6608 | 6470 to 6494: -0.06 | 1.25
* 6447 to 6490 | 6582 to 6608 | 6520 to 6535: 0.00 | 1.28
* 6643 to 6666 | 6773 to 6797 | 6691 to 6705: 0.02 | 1.22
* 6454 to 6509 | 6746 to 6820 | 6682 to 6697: 0.01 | 1.23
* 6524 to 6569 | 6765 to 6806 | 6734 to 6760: -0.04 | 1.19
